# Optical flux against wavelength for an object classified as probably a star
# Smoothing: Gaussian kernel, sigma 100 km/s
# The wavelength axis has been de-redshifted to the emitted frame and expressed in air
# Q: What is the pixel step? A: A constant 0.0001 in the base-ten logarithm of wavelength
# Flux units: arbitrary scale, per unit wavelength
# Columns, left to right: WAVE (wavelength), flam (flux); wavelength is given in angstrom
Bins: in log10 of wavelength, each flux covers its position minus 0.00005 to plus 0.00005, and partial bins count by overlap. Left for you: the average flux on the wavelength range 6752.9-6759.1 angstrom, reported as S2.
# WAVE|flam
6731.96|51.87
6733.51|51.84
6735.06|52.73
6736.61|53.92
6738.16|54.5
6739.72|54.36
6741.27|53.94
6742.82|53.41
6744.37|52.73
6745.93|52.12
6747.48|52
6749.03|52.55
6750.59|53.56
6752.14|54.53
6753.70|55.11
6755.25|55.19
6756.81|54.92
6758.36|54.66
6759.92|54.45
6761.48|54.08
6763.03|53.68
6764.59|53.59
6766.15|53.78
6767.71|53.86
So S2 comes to 55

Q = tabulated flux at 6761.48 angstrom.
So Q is 54.08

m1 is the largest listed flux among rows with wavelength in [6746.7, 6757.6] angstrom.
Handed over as 55.19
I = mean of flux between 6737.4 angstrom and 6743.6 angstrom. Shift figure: 54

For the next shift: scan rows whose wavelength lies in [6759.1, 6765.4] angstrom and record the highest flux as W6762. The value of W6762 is 54.45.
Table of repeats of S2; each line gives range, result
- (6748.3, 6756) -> 54.2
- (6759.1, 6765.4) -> 53.9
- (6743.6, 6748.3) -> 52.3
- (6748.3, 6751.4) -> 53.1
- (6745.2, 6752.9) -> 53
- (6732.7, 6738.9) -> 53.3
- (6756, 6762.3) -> 54.5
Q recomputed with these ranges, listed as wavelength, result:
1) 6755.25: 55.19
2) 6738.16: 54.5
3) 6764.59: 53.59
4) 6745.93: 52.12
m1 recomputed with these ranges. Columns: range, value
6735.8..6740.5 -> 54.5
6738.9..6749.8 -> 54.36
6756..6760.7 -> 54.92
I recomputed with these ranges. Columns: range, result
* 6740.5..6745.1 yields 53.4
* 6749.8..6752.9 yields 54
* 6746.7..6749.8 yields 52.4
